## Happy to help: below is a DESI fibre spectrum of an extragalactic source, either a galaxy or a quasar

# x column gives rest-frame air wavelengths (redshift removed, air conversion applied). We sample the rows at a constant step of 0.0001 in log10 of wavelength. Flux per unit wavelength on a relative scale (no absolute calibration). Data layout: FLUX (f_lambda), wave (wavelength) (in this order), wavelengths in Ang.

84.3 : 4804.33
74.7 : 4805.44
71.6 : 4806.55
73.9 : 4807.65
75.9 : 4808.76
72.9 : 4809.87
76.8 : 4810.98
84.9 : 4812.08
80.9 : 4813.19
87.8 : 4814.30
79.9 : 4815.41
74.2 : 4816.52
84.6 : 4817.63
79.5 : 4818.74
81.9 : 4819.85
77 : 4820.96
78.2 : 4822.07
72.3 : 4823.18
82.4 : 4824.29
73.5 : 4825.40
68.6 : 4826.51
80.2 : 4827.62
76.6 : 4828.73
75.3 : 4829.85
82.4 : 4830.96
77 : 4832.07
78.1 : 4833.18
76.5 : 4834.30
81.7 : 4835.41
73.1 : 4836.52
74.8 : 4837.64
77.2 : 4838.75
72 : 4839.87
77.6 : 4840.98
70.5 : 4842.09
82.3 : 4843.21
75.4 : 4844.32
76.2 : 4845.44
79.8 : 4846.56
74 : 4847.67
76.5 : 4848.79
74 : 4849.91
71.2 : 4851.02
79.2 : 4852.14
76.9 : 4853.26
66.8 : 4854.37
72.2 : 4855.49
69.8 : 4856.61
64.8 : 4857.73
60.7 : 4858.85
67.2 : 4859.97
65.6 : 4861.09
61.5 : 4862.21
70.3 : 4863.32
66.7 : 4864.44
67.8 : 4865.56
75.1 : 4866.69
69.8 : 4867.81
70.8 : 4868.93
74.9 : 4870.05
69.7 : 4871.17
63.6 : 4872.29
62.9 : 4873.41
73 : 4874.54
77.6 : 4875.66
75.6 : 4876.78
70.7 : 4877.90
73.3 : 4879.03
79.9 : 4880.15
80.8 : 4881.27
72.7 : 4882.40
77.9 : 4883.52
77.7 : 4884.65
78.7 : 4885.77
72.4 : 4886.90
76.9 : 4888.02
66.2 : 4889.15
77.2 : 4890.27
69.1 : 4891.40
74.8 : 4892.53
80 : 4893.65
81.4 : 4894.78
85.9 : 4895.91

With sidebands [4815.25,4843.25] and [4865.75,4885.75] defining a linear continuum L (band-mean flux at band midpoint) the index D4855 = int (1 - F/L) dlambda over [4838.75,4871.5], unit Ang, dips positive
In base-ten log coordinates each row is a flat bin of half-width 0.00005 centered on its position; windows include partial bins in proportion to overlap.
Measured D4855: 1.40 Ang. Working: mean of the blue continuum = 77.1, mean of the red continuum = 73.3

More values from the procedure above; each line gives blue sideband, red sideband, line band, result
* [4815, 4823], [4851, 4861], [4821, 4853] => -0.9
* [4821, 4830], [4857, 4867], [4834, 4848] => -0.8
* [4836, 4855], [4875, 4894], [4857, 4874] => 1.8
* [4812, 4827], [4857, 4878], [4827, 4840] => -0.2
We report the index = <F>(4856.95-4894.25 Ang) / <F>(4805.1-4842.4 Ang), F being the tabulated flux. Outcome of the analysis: 0.9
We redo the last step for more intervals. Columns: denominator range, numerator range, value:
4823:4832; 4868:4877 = 0.92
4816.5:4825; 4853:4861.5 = 0.86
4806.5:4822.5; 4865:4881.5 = 0.92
